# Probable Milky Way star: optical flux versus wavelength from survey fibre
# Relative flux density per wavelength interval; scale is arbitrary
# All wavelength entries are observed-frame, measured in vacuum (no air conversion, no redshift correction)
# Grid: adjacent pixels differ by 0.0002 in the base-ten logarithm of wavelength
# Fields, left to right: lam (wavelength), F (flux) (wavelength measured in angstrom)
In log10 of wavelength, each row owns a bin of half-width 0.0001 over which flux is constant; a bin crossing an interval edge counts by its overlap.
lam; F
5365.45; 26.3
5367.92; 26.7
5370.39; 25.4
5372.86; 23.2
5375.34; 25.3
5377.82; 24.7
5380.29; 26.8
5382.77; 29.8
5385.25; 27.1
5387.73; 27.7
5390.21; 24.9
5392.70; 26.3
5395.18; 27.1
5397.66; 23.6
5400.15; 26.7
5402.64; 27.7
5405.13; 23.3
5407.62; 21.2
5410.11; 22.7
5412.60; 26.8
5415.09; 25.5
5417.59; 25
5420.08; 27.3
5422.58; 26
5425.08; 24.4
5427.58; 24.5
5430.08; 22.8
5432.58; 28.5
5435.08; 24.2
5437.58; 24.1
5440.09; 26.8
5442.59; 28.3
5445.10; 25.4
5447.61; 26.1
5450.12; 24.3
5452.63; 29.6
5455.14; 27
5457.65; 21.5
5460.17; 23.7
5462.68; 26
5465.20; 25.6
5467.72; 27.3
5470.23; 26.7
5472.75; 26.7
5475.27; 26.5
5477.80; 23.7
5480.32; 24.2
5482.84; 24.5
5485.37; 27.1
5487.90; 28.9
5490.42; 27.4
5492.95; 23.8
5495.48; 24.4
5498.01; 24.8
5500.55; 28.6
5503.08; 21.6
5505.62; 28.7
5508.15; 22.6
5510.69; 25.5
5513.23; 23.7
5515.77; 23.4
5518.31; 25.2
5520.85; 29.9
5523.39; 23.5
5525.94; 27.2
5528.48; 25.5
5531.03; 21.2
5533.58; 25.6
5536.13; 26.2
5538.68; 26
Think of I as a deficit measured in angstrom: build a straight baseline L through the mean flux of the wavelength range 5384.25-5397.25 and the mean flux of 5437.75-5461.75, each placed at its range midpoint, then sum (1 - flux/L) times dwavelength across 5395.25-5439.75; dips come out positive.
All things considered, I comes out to 1.83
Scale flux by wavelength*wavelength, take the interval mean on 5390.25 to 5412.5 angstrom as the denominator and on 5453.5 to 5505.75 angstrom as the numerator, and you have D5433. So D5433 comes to 1.1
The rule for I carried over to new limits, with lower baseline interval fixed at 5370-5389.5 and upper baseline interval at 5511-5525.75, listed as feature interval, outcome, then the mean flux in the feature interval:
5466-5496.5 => -0.45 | 25.9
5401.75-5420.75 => 0.89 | 24.8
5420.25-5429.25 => 0.28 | 25.1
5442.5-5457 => -0.37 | 26.4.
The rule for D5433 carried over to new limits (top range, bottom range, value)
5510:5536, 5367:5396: 1.01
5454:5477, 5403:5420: 1.07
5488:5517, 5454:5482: 1.00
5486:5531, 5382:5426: 1.03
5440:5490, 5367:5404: 1.02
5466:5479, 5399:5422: 1.06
